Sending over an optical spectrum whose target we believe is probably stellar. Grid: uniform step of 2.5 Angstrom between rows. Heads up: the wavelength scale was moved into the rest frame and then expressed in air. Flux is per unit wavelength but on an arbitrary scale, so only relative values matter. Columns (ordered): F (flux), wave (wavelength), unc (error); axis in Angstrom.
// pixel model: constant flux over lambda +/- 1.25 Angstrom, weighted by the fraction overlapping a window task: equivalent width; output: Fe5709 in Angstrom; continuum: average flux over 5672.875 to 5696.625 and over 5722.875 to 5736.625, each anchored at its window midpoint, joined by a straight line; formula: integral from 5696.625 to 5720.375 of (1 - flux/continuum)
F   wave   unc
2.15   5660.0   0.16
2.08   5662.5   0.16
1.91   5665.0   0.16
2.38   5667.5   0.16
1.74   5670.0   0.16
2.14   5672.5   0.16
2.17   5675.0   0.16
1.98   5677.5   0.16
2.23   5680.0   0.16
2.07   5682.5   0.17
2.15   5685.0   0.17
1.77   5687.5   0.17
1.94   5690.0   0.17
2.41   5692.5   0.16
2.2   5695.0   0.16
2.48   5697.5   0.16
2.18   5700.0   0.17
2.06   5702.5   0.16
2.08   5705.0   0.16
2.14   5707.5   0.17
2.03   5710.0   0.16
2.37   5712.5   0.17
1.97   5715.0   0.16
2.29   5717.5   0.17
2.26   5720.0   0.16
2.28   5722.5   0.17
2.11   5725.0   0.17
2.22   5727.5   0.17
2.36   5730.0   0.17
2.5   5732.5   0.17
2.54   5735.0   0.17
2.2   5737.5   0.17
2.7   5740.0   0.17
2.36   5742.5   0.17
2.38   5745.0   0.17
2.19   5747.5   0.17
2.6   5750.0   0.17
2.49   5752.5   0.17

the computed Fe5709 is 0.5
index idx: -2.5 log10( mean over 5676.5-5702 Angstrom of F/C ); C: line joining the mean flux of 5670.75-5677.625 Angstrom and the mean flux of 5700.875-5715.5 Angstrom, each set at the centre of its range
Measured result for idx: -0.02 mag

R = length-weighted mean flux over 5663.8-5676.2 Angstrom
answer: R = 2.07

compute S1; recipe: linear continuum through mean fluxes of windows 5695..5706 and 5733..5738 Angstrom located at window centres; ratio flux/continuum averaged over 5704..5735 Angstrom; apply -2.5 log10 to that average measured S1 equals 0.04 mag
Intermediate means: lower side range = 2.2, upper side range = 2.42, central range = 2.23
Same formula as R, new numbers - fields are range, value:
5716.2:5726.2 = 2.23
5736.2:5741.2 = 2.45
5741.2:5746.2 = 2.37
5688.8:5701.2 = 2.24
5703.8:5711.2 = 2.08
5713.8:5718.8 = 2.13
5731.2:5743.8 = 2.46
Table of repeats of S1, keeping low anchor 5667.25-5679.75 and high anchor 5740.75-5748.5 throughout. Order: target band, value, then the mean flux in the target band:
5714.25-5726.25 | 0.03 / 2.19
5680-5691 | 0.05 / 2.01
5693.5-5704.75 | -0.03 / 2.22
